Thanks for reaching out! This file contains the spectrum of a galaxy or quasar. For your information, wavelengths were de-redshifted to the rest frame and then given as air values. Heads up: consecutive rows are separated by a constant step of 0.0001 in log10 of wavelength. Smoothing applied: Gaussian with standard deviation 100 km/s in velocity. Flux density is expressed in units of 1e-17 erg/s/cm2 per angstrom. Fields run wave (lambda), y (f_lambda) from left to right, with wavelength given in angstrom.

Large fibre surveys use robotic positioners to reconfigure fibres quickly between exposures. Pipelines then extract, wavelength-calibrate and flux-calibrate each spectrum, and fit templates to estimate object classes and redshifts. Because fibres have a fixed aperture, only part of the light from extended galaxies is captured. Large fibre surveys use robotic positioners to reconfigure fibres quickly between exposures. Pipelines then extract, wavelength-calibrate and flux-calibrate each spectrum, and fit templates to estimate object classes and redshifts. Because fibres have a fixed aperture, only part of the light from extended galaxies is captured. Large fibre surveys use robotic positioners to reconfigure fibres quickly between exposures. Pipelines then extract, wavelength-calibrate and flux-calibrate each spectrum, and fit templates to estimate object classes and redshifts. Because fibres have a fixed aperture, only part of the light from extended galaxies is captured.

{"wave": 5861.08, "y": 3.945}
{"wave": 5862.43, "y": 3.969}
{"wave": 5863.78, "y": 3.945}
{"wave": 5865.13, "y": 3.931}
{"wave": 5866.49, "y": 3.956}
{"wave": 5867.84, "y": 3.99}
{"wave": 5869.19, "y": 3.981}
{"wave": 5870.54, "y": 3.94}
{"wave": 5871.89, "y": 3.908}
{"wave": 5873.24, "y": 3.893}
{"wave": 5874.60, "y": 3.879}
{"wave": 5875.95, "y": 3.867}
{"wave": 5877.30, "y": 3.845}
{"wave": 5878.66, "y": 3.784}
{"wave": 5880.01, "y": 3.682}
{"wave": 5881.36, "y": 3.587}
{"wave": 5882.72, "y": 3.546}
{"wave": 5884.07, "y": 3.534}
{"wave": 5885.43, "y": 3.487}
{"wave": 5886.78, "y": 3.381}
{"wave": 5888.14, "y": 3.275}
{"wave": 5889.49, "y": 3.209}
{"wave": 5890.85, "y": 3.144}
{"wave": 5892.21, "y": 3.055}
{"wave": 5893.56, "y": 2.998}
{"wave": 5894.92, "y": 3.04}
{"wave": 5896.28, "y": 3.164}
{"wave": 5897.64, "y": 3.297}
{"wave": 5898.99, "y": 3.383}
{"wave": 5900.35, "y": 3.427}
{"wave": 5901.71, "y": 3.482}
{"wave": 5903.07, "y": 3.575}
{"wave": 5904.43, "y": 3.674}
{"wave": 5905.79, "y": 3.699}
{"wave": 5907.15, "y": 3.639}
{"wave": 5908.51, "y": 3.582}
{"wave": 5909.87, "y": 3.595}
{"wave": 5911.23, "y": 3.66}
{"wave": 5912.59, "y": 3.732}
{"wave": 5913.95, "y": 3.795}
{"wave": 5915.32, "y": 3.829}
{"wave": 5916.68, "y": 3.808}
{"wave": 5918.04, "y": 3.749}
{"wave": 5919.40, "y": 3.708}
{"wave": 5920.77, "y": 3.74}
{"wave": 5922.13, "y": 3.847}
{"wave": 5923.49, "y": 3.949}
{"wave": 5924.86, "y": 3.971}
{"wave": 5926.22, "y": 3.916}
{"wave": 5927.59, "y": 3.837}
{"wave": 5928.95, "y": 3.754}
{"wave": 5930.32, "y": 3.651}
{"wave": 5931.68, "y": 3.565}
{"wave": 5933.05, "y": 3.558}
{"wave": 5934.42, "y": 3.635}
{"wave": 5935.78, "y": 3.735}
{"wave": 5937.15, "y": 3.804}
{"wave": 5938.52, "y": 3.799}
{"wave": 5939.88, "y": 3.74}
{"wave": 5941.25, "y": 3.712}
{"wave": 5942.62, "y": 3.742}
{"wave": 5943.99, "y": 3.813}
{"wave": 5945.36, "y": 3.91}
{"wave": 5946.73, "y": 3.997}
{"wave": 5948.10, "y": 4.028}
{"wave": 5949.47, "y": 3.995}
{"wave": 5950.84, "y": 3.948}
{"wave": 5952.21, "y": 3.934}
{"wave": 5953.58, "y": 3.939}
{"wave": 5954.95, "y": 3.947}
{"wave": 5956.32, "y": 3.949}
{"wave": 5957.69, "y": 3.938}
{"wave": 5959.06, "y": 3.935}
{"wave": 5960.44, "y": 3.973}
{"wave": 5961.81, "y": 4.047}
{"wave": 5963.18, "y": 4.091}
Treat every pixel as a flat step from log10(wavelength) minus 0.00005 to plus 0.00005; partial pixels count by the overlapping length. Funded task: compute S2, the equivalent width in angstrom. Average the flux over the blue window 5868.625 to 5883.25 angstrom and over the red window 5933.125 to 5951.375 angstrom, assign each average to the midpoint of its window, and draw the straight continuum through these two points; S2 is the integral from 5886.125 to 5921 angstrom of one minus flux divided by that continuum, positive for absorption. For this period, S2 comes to 3.05 angstrom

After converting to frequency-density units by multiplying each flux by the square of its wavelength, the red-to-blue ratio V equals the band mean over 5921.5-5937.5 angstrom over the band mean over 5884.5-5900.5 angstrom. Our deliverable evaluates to 1.2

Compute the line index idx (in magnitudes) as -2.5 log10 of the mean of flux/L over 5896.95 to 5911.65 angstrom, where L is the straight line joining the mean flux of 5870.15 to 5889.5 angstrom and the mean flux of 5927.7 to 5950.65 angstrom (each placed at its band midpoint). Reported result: 0.05 mag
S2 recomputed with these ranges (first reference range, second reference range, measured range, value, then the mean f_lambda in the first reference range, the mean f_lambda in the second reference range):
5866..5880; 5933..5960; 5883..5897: 2.3 angstrom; 3.89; 3.86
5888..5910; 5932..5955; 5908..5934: -1.1 angstrom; 3.36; 3.83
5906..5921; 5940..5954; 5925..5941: 0.3 angstrom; 3.71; 3.89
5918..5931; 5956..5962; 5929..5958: 0.6 angstrom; 3.82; 3.96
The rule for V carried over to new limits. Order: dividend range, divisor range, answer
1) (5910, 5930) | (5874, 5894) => 1.10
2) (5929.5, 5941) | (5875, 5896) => 1.09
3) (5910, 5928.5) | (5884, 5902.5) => 1.17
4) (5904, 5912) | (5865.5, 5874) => 0.94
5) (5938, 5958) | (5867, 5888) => 1.07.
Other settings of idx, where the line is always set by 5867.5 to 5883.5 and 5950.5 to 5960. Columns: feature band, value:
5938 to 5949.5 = 0.02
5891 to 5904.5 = 0.17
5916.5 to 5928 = 0.02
